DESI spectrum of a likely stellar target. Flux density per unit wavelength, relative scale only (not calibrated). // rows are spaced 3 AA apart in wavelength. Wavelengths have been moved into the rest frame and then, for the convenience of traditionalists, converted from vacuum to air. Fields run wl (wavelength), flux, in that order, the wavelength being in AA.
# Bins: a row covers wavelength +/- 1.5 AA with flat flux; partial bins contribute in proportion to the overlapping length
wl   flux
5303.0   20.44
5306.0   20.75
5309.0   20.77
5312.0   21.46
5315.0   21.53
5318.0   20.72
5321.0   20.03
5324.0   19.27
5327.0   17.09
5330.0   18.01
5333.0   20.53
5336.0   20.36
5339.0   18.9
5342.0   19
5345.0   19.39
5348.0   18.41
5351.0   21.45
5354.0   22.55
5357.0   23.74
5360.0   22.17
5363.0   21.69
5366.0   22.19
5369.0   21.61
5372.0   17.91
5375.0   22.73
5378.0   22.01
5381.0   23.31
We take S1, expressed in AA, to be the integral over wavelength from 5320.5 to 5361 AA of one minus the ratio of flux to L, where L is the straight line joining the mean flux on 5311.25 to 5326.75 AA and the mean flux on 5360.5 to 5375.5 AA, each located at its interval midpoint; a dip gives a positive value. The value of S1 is 1.3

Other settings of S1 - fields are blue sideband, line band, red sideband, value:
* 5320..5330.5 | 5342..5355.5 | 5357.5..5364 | 0.46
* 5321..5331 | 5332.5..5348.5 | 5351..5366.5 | 0.57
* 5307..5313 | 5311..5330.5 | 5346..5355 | 1.09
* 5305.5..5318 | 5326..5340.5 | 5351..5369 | 1.74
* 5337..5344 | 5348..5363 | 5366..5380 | -1.42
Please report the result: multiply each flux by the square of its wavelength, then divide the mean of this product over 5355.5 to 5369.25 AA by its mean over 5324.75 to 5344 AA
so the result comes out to 1.19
